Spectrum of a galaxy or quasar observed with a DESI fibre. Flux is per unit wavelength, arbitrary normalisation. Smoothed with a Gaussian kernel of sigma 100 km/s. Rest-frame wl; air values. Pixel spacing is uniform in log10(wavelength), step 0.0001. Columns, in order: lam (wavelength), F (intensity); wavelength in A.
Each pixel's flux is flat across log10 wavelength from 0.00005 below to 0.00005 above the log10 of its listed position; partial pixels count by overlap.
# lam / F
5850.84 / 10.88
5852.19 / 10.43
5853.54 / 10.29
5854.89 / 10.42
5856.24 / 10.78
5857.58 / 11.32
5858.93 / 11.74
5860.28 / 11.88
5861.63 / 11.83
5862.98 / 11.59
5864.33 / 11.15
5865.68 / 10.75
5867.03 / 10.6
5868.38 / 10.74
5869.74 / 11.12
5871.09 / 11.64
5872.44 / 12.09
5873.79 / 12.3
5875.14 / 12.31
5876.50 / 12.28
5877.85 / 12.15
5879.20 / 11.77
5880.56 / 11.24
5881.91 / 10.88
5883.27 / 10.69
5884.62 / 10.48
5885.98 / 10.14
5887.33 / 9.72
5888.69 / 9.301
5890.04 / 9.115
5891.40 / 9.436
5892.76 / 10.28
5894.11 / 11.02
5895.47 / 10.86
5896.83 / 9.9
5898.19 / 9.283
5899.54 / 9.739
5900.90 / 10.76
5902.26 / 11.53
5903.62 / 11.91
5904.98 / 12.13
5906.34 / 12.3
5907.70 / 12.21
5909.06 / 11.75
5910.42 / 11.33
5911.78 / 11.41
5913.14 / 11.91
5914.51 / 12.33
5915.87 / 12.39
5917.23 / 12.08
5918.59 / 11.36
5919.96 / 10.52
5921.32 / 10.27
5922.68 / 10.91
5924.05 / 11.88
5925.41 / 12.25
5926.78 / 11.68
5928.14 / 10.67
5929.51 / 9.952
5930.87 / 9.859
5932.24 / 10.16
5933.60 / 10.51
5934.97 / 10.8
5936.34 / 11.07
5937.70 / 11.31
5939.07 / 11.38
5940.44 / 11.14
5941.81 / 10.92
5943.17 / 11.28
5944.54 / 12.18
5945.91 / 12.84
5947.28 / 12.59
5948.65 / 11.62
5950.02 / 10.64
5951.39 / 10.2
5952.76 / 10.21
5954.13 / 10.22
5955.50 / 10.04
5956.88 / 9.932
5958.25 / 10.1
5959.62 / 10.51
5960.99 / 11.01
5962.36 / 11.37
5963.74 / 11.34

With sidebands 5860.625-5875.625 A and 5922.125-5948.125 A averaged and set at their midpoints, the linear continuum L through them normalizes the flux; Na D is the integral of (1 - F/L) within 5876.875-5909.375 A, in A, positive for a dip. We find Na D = 1.7 A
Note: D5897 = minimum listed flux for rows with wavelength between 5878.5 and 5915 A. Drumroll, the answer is 9.115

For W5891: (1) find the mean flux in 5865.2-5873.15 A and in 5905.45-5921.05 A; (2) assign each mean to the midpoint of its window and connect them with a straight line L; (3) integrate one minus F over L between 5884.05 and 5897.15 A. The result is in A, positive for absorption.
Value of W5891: 1.6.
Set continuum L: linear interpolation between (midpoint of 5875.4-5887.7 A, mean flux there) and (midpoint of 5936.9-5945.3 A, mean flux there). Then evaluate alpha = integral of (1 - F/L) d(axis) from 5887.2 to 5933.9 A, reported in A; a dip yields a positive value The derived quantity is 1.2 A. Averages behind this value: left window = 11.1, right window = 11.4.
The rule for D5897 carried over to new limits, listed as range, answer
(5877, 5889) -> 9.301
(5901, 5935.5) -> 9.859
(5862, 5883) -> 10.6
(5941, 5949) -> 10.92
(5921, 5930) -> 9.952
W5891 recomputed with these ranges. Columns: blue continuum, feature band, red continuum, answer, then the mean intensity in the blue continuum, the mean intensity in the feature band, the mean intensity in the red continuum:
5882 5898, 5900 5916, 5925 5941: -2.10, 10.1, 11.8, 10.9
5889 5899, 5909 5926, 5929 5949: -1.54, 9.96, 11.6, 11.2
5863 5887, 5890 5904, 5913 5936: 1.06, 11.3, 10.4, 11.1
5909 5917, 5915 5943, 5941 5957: 1.12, 11.9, 11.1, 11.1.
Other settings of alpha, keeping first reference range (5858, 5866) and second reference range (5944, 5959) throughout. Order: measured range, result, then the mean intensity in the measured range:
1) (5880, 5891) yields 1.2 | 10.2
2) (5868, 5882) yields -0.4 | 11.7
